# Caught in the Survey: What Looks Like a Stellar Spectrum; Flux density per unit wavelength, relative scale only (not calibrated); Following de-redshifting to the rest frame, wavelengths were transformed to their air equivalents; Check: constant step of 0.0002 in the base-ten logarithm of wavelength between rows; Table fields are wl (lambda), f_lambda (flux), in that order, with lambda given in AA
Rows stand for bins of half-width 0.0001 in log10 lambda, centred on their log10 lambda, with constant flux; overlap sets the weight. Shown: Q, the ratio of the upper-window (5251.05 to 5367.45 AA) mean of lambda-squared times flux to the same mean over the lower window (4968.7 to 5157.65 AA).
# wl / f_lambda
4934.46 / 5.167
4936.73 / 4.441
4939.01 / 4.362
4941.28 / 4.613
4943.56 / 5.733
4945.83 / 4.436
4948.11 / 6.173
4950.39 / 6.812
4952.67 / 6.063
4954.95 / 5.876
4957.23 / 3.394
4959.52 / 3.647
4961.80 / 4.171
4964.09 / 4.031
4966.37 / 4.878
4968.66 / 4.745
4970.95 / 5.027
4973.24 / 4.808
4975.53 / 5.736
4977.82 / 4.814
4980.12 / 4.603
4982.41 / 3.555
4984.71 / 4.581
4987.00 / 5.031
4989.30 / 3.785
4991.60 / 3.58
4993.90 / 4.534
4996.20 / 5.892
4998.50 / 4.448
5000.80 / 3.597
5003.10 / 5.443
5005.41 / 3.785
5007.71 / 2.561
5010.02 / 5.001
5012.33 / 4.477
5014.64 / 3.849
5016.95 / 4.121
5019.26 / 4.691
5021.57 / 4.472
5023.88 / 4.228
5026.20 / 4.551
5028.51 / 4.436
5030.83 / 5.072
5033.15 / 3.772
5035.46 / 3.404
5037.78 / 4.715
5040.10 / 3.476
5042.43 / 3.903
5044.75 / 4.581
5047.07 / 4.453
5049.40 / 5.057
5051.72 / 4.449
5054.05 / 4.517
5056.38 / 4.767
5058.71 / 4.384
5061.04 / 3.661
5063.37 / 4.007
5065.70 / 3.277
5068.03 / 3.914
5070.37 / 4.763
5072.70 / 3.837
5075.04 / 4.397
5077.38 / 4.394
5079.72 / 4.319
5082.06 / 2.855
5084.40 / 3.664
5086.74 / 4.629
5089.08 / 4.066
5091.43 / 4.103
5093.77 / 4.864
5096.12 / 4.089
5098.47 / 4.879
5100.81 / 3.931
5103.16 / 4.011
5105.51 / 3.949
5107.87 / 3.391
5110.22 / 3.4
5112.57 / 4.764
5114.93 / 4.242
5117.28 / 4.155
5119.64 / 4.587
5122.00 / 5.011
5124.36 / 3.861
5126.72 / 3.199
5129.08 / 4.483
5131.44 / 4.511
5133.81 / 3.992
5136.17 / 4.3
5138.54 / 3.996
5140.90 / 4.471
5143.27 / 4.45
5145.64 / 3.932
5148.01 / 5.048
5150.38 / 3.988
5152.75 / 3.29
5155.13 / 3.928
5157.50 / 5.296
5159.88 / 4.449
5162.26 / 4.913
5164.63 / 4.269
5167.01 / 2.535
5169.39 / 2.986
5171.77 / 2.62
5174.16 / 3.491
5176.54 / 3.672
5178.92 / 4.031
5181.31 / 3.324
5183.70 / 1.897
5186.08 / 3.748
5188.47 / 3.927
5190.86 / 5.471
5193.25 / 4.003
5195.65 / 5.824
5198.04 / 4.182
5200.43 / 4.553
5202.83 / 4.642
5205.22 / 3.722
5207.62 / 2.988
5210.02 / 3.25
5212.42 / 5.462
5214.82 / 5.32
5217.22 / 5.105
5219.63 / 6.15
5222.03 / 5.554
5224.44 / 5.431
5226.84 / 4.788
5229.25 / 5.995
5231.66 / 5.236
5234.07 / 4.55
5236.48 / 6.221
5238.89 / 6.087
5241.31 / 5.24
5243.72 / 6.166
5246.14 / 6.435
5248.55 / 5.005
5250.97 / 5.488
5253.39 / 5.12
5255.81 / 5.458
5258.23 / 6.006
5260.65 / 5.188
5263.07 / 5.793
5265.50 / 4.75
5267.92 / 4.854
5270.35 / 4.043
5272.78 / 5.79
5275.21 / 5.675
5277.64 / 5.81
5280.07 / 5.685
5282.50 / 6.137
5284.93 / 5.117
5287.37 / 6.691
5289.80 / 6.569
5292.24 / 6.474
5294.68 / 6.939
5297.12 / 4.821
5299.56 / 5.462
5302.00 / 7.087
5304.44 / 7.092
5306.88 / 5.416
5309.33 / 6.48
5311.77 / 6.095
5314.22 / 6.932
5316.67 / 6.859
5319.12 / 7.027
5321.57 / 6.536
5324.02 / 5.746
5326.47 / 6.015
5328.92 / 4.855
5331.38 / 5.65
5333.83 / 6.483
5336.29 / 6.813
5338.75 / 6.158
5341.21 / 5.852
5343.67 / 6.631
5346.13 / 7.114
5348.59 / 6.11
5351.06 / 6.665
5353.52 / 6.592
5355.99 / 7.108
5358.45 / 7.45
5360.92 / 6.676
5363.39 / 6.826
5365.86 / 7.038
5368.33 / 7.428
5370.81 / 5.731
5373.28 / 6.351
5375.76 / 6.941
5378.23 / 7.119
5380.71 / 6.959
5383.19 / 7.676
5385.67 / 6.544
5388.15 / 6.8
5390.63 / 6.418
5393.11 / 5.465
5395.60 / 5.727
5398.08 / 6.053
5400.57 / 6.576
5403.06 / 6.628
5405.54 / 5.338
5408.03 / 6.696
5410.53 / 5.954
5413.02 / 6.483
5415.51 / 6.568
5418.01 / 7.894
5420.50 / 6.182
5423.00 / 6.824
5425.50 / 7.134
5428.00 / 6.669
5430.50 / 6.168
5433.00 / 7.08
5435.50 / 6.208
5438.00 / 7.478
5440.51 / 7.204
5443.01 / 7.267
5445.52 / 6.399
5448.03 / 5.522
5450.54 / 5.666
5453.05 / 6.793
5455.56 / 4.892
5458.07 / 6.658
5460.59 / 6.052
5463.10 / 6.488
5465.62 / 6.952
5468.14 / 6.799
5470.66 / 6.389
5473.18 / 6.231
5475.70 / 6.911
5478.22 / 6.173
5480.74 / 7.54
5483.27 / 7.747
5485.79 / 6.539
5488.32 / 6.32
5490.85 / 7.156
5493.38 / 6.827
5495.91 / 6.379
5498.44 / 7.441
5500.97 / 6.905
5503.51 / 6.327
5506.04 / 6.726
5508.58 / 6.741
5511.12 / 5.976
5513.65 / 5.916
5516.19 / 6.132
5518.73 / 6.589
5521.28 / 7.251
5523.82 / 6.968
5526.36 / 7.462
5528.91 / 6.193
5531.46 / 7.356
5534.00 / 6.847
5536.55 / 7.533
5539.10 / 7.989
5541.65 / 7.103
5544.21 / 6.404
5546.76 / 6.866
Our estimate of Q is 1.6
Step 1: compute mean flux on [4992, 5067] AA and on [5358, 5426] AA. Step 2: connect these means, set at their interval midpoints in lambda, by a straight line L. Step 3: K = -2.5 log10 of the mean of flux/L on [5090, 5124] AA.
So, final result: 0.134 mag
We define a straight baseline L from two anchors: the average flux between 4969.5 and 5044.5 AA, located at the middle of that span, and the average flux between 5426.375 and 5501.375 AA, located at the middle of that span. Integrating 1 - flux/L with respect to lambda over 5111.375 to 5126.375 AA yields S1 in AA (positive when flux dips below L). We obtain 1.7 AA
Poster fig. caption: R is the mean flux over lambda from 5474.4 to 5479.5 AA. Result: 6.55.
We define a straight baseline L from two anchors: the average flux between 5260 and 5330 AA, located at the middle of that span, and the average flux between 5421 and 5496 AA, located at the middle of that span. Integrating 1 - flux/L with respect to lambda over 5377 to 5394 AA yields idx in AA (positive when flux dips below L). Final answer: -1.15 AA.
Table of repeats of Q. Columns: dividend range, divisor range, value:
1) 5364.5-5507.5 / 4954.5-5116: 1.80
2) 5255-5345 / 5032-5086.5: 1.59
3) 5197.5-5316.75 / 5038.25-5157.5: 1.41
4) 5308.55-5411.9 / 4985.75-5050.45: 1.71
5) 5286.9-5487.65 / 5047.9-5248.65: 1.63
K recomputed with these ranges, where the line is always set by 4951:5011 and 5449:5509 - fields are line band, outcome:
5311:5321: -0.14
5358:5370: -0.15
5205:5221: 0.19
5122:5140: 0.24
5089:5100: 0.14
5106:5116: 0.27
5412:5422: -0.07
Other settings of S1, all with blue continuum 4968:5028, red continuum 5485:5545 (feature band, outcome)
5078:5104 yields 3.96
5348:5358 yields -1.07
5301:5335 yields -2.28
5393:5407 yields 0.58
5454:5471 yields 0.62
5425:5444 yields -1.33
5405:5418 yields -0.17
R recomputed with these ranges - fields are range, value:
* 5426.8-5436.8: 6.54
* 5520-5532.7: 7.04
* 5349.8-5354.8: 6.62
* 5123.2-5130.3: 3.85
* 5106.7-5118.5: 3.99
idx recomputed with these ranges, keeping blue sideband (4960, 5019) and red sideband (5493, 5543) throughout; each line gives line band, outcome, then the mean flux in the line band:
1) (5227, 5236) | 0.41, 5.28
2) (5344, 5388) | -4.97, 6.84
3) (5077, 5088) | 2.07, 3.94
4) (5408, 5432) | -1.02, 6.66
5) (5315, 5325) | -1.09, 6.58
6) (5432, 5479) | 0.47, 6.48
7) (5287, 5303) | -1.21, 6.26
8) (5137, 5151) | 2.21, 4.33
